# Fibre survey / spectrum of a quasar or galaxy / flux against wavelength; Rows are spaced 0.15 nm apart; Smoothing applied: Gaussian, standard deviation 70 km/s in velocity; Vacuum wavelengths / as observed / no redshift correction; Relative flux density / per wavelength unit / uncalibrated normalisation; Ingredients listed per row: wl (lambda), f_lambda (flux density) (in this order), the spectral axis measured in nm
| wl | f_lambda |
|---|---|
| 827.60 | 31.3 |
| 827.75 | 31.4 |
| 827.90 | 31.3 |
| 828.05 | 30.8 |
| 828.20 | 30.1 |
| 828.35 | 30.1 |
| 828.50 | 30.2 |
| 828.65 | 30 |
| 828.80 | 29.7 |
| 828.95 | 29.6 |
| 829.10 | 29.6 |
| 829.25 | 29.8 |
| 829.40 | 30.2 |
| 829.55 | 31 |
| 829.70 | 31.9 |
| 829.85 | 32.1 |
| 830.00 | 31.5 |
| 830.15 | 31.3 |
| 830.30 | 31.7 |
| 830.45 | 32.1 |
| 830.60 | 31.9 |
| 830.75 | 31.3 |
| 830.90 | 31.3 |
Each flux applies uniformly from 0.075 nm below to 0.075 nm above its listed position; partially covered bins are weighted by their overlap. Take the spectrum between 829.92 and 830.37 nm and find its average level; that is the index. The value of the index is 31.5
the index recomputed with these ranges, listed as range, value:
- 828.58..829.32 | 29.7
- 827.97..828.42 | 30.3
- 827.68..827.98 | 31.3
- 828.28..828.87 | 30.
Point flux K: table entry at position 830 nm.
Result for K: 31.5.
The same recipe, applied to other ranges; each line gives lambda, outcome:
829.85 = 32.1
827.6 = 31.3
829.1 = 29.6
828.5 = 30.2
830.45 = 32.1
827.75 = 31.4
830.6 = 31.9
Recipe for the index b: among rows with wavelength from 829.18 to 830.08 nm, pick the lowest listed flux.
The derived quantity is 29.8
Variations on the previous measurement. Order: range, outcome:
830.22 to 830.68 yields 31.7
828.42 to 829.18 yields 29.6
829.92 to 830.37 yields 31.3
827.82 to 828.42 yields 30.1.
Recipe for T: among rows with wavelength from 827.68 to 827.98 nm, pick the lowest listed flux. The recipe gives 31.3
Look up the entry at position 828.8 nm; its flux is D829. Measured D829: 29.7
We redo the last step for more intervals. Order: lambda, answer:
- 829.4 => 30.2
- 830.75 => 31.3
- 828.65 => 30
